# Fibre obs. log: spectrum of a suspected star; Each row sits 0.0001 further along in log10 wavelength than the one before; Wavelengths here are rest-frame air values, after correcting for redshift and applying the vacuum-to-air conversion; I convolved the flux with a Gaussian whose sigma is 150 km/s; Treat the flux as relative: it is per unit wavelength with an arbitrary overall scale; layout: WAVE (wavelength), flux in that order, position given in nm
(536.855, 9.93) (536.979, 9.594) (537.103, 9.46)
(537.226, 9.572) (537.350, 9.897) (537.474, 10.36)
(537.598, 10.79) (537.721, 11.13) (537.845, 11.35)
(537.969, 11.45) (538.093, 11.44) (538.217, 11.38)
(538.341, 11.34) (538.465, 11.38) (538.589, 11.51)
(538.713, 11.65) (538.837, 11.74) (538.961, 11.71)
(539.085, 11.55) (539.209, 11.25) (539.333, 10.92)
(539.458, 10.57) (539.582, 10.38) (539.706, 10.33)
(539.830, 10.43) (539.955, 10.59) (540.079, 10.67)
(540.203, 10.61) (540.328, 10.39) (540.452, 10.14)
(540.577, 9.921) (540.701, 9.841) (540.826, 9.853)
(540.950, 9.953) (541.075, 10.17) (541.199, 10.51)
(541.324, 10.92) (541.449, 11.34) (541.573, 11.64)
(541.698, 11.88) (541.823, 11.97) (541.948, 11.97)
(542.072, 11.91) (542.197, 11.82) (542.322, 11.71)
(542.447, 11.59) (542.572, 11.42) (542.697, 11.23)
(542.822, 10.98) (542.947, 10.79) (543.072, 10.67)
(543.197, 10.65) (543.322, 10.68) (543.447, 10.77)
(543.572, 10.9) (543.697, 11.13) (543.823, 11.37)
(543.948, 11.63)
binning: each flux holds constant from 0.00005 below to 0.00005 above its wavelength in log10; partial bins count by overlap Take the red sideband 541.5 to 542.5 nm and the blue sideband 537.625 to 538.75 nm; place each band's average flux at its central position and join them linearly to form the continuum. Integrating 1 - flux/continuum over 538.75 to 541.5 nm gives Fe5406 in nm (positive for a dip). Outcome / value 0.23 nm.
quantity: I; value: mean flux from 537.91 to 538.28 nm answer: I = 11.4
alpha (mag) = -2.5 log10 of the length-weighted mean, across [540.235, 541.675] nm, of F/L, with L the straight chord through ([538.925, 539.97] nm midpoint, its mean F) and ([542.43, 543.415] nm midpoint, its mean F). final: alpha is 0.044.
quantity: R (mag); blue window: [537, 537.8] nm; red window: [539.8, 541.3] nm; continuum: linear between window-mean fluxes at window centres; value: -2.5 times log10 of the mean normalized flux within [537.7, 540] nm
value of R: -0.09 mag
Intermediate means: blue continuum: 10.2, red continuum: 10.3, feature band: 11.2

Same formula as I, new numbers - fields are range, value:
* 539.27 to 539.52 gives 10.7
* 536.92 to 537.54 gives 9.78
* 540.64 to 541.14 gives 9.96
